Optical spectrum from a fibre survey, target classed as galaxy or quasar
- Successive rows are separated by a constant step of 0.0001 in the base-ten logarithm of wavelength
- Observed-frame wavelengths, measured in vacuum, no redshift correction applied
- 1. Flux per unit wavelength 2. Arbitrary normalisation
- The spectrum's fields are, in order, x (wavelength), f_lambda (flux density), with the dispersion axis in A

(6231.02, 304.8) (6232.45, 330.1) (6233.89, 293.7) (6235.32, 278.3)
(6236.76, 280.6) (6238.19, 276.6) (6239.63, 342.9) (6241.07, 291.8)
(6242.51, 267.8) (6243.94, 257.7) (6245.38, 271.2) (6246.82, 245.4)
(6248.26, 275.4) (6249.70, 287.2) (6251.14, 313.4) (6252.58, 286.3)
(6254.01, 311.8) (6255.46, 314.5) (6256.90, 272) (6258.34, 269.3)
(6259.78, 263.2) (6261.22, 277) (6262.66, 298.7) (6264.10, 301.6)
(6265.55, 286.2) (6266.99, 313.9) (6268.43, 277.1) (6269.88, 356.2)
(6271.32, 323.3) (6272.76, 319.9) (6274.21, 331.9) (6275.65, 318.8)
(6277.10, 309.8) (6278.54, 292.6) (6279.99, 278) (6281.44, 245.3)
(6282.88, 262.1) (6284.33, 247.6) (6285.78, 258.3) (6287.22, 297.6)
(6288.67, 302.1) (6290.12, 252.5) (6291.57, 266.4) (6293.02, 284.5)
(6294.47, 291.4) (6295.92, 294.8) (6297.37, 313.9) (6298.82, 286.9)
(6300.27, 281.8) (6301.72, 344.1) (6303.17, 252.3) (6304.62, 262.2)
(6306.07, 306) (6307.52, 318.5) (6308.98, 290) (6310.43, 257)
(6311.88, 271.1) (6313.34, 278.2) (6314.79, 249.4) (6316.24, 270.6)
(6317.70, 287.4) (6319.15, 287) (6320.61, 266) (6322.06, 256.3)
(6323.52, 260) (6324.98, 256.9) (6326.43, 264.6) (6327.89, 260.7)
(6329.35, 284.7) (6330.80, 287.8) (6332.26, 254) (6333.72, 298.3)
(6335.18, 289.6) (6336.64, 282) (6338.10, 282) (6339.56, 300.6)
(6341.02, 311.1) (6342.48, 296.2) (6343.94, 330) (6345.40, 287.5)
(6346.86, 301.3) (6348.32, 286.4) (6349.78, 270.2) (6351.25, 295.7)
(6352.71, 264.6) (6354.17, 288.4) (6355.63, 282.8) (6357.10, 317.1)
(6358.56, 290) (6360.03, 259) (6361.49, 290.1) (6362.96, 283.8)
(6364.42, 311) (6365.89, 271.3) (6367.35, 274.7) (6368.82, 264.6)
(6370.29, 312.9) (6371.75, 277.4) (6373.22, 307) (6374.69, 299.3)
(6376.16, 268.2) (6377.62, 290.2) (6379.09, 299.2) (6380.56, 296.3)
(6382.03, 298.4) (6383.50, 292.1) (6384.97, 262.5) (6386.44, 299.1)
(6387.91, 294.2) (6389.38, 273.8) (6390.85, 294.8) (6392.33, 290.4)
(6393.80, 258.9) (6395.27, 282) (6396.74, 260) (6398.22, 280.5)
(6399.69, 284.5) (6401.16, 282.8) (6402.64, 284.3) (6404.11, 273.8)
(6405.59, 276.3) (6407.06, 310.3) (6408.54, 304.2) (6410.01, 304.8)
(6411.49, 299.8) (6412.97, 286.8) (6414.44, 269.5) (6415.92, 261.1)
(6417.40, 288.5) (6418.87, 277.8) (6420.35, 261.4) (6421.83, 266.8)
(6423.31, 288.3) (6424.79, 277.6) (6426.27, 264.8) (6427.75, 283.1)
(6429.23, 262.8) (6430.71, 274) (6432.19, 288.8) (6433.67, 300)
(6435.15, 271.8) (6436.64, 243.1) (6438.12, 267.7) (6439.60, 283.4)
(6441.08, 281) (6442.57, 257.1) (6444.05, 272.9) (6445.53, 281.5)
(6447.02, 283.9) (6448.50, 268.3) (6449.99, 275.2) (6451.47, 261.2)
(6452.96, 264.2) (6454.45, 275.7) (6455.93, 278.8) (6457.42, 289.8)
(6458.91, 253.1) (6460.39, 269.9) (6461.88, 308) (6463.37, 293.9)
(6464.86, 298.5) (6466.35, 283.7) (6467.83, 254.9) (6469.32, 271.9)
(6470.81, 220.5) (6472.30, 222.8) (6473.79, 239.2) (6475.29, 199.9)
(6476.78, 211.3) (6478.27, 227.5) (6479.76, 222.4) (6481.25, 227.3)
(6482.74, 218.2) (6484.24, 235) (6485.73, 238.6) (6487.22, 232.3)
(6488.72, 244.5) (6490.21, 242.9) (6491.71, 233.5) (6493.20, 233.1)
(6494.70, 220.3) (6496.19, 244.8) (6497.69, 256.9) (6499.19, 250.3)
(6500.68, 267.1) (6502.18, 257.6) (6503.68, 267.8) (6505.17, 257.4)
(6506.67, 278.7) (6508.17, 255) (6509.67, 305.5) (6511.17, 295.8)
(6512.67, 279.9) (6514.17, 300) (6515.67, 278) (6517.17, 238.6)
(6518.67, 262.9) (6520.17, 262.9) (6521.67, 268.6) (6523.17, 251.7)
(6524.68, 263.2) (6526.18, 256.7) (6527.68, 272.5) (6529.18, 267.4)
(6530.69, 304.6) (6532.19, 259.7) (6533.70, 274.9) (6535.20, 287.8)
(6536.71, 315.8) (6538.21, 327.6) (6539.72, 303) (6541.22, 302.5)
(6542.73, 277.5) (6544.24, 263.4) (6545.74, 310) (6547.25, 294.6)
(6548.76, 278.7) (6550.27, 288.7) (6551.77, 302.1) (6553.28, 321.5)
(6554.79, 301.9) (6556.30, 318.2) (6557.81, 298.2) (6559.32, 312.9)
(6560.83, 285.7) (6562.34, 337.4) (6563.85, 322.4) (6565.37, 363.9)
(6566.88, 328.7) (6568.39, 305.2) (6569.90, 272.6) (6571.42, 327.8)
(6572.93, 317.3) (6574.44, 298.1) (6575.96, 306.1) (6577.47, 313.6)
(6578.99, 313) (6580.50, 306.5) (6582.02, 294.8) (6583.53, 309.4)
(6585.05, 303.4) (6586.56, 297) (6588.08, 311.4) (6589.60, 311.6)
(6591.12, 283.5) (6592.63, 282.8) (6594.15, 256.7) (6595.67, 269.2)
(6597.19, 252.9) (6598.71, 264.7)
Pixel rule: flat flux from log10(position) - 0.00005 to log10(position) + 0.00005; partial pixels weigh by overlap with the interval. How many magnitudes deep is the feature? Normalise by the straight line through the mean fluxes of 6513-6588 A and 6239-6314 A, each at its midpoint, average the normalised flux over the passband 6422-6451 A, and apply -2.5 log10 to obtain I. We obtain 0.07 mag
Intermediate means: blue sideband 289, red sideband 295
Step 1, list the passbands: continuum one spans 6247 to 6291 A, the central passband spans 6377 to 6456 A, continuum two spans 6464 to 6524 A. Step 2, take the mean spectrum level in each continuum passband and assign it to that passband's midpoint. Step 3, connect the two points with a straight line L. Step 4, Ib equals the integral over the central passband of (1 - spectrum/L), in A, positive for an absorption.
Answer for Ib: -4.4 A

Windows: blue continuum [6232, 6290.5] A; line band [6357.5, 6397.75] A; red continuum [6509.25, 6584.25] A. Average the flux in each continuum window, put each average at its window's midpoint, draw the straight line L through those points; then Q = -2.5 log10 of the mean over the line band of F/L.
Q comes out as 0.02 mag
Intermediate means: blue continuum 290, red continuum 295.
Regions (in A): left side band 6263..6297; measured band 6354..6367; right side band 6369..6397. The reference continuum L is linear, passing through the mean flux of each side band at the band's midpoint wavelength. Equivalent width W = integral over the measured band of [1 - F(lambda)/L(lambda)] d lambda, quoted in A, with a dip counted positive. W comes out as 0.0 A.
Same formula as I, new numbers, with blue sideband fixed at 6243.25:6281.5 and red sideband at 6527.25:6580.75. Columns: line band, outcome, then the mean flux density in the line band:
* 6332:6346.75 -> 0.004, 295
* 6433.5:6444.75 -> 0.108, 271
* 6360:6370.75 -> 0.046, 284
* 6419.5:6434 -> 0.085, 276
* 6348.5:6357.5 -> 0.041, 285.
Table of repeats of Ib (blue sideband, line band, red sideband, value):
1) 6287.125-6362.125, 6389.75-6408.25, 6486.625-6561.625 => -0.1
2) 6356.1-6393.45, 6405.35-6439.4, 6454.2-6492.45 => -1.3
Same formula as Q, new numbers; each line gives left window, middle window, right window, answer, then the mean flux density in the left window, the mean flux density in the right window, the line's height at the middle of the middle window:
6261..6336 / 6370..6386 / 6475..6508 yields -0.09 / 285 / 240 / 267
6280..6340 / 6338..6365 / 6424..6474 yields -0.06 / 278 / 272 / 276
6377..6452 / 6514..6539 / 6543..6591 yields 0.09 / 280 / 306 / 299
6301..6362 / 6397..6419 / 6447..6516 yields -0.06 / 283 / 257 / 270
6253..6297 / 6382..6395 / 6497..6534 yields -0.01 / 291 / 269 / 281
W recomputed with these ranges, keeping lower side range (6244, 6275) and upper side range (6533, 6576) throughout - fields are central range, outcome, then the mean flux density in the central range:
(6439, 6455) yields 1.5 A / 273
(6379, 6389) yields 0.3 A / 291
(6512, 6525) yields 1.6 A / 267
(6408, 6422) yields 0.8 A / 282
